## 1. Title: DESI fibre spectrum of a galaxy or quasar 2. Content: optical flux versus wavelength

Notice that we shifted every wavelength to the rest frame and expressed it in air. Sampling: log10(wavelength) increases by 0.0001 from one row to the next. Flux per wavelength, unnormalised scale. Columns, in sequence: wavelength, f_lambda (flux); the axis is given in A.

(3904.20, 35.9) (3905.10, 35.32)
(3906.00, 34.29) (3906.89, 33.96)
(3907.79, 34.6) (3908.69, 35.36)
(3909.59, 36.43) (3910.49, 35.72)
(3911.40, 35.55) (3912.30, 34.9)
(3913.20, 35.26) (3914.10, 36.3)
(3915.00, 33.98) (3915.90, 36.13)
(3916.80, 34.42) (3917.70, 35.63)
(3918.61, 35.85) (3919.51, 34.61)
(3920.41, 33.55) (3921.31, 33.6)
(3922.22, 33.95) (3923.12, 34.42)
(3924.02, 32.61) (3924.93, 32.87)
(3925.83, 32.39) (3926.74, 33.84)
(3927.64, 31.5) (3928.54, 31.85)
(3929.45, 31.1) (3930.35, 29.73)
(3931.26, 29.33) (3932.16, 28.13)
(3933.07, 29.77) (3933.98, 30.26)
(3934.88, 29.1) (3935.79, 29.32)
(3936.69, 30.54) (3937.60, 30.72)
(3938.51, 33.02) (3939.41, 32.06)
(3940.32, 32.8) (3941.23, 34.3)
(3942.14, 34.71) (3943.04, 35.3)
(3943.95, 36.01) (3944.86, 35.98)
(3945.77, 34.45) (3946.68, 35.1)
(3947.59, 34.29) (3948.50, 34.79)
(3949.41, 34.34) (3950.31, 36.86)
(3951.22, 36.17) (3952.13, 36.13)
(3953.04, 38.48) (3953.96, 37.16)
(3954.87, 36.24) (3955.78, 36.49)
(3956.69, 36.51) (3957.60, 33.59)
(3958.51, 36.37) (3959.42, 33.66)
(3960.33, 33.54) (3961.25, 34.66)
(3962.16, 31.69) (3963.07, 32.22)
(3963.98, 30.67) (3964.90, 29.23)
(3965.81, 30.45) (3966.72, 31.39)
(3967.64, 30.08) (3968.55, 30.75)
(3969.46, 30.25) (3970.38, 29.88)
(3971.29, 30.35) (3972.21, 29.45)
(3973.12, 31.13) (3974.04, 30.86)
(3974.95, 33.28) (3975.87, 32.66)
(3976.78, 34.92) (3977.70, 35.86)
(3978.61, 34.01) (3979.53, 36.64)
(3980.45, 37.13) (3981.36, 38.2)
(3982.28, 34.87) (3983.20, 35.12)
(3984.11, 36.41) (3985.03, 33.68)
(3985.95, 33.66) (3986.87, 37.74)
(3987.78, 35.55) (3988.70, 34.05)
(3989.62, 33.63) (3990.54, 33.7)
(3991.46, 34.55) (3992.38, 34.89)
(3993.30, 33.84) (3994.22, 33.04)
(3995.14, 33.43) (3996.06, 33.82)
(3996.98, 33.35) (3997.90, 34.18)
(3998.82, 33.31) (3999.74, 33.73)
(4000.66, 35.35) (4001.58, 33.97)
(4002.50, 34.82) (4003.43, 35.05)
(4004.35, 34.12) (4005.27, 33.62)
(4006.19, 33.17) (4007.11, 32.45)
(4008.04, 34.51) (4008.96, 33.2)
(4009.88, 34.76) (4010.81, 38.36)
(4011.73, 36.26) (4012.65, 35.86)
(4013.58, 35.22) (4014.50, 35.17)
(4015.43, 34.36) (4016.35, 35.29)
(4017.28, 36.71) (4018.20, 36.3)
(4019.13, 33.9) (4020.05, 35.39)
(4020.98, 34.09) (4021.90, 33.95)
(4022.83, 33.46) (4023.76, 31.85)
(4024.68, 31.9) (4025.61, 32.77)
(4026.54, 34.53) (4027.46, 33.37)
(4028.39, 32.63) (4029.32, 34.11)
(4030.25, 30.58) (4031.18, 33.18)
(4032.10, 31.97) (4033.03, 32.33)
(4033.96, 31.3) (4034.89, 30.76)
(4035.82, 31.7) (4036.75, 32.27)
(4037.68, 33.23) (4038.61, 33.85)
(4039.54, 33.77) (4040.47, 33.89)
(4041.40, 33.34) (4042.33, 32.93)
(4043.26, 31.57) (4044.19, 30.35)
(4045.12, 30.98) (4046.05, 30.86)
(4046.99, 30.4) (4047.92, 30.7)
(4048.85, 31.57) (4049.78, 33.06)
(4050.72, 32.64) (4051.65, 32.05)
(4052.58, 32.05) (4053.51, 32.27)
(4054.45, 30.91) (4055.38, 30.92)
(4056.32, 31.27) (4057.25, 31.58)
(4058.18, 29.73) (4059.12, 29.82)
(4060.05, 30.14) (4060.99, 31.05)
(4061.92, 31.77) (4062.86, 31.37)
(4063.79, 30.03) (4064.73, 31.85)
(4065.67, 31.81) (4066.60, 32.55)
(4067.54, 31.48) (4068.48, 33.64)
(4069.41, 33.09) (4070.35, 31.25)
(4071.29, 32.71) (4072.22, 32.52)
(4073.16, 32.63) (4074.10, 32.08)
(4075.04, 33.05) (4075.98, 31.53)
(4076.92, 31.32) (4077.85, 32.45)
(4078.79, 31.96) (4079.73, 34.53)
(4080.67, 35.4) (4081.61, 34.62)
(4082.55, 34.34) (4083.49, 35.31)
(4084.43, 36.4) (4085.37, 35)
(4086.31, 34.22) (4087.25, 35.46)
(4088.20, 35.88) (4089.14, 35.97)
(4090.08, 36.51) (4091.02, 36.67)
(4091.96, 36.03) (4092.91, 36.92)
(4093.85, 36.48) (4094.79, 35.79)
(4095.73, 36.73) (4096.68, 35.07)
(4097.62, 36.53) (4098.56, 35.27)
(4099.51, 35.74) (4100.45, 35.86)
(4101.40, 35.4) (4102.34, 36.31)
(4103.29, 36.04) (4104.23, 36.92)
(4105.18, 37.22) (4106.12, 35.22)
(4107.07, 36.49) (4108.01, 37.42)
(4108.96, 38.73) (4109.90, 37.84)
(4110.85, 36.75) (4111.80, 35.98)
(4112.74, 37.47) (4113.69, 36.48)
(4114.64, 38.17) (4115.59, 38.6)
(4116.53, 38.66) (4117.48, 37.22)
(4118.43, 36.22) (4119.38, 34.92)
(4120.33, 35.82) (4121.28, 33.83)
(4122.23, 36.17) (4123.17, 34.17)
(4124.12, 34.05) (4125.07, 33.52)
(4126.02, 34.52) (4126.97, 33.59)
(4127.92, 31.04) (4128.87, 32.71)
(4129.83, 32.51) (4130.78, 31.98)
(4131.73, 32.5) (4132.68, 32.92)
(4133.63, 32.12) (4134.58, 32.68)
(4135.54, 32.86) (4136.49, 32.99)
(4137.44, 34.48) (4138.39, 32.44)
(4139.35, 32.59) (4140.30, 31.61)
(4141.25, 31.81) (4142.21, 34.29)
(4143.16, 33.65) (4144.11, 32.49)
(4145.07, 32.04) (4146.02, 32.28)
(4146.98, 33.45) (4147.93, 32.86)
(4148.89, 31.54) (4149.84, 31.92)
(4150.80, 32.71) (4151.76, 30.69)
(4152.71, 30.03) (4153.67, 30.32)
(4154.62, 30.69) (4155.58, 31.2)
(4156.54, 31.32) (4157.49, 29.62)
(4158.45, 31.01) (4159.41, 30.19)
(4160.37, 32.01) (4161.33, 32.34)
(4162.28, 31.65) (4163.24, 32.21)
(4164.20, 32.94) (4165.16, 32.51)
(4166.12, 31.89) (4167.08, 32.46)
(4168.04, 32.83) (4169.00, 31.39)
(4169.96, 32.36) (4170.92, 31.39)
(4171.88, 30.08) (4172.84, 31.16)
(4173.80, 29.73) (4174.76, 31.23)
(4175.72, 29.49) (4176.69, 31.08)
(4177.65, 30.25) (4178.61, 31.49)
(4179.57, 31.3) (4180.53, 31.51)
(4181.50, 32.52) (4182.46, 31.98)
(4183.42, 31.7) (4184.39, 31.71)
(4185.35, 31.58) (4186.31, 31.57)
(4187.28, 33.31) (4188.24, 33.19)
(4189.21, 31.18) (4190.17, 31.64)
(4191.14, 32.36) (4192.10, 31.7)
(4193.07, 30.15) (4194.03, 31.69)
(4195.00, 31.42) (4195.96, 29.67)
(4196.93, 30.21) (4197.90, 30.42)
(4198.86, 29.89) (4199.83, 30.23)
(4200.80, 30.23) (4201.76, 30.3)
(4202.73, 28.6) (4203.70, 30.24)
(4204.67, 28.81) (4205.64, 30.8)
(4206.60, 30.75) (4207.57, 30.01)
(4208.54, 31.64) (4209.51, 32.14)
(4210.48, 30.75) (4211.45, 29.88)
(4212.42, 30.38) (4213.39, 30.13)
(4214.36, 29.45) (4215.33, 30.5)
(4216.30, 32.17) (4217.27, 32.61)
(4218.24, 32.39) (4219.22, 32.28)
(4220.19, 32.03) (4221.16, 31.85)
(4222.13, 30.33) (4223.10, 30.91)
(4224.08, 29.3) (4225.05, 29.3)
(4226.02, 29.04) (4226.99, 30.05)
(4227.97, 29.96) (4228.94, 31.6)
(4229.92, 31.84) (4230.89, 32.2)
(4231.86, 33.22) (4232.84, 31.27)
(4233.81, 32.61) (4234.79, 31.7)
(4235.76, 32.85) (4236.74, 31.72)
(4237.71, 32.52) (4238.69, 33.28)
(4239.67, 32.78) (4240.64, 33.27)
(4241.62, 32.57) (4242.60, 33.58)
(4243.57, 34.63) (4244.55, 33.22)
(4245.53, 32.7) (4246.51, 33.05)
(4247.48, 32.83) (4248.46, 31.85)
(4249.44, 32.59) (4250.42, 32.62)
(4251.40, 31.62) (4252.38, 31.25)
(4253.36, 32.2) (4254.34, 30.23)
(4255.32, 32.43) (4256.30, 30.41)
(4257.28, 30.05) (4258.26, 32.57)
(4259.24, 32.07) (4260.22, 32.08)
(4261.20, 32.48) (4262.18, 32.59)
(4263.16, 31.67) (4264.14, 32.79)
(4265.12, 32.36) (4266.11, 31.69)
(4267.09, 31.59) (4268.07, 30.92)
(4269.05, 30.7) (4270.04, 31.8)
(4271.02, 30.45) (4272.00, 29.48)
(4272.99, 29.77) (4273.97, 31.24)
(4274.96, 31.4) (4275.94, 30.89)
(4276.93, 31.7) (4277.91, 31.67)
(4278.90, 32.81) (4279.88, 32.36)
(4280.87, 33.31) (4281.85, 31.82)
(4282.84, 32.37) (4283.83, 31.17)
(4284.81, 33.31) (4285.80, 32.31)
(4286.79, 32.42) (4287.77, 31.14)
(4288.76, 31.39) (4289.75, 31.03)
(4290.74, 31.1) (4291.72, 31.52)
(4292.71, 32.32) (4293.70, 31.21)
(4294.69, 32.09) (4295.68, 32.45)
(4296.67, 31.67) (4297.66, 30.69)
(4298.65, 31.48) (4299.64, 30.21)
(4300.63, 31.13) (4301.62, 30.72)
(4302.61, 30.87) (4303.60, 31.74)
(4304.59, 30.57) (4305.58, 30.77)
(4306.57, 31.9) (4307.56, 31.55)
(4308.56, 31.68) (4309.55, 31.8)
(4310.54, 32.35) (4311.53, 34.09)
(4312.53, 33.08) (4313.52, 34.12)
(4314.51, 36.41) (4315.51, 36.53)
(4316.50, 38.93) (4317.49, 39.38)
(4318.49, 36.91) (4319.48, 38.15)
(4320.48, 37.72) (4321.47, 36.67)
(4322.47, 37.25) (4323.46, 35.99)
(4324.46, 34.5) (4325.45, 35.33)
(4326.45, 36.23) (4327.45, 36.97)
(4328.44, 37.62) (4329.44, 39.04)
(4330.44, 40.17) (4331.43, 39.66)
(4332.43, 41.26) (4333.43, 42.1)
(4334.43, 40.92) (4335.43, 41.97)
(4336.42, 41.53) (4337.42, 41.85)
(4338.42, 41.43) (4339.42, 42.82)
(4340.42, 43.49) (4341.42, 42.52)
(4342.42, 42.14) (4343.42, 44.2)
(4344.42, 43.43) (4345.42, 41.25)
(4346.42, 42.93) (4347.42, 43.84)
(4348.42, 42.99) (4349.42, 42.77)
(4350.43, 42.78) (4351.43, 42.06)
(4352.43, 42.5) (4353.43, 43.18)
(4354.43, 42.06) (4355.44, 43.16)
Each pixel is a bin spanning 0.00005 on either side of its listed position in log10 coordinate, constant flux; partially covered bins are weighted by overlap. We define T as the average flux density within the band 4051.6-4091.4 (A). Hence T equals 32.8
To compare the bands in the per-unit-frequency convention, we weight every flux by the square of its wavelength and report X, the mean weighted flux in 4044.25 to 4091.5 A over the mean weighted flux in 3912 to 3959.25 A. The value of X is 1.03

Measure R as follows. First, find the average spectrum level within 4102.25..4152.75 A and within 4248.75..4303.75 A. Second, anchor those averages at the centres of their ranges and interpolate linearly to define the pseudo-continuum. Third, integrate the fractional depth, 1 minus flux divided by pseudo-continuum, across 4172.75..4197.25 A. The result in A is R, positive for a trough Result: 1.42 A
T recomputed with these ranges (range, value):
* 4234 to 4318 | 32.2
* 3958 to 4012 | 33.6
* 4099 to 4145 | 34.8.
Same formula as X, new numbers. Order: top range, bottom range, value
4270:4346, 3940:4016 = 1.20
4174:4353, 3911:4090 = 1.14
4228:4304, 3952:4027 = 1.07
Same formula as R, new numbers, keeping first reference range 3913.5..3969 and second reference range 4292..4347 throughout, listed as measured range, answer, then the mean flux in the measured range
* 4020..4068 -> 3.0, 32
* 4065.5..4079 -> 0.8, 32.3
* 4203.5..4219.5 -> 2.1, 30.9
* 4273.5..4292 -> 2.2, 31.8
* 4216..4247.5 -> 3.3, 32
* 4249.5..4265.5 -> 1.8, 31.9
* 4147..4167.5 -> 2.1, 31.6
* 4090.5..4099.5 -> -0.4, 36.1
